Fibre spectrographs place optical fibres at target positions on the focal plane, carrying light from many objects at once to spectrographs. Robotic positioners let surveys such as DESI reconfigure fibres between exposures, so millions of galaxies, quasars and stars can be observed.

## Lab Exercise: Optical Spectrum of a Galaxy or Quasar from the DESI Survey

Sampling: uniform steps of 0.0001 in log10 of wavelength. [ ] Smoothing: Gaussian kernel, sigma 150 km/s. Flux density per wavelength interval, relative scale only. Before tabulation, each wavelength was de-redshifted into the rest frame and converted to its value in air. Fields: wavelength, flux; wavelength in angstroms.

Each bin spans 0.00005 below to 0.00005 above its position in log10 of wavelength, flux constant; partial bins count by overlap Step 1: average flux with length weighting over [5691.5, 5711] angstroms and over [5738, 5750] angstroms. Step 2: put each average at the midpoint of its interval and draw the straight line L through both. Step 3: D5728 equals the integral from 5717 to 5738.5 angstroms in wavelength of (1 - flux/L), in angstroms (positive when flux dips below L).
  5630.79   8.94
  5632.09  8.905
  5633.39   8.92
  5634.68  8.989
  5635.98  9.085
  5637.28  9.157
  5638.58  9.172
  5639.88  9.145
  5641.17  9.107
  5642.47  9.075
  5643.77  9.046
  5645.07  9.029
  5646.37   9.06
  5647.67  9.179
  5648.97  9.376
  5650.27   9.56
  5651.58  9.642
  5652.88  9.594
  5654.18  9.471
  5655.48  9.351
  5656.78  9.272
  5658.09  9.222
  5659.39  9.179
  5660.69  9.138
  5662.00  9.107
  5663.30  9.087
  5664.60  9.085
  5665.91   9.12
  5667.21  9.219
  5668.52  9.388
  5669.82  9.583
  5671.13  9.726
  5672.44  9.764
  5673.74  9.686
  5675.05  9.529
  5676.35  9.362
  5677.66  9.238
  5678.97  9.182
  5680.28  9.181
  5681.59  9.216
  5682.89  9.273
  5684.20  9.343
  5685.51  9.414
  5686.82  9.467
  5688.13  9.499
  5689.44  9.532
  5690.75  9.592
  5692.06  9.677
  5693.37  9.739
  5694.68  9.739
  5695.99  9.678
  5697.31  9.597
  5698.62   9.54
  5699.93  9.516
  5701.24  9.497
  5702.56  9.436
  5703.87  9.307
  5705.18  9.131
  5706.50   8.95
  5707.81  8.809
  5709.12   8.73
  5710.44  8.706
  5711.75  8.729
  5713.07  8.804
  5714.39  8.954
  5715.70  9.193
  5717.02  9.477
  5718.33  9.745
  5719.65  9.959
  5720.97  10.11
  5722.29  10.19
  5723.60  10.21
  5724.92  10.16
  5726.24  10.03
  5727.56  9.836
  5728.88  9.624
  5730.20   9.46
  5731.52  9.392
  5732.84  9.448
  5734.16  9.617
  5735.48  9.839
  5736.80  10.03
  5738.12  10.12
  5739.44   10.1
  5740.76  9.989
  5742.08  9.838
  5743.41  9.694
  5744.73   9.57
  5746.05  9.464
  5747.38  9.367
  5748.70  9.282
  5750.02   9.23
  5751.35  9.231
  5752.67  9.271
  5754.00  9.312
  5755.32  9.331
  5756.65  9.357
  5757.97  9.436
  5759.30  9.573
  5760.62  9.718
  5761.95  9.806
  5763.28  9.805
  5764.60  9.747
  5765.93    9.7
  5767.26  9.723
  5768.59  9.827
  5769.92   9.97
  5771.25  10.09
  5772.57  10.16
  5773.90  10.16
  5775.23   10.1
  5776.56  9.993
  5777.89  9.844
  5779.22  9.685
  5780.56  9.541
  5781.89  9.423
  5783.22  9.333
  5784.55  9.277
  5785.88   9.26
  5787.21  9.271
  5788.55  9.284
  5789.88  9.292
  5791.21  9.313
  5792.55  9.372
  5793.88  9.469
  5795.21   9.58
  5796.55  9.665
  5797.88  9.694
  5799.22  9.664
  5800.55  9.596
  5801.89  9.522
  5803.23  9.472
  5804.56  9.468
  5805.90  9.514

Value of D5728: -0.7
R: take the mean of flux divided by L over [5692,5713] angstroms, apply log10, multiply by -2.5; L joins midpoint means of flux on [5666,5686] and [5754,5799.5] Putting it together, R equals 0.02 mag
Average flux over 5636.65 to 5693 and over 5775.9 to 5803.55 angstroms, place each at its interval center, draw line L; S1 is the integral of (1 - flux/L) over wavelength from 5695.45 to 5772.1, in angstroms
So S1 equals -1.1 angstroms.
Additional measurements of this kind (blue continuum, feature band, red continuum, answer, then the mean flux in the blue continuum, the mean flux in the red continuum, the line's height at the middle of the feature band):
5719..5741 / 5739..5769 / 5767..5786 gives 0.8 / 9.89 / 9.77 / 9.83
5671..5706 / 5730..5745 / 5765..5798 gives -0.3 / 9.47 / 9.64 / 9.56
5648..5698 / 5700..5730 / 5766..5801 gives 0.2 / 9.41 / 9.64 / 9.5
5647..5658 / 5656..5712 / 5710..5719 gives -0.5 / 9.41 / 9.1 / 9.25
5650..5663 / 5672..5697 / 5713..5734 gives 0.0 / 9.34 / 9.68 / 9.48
